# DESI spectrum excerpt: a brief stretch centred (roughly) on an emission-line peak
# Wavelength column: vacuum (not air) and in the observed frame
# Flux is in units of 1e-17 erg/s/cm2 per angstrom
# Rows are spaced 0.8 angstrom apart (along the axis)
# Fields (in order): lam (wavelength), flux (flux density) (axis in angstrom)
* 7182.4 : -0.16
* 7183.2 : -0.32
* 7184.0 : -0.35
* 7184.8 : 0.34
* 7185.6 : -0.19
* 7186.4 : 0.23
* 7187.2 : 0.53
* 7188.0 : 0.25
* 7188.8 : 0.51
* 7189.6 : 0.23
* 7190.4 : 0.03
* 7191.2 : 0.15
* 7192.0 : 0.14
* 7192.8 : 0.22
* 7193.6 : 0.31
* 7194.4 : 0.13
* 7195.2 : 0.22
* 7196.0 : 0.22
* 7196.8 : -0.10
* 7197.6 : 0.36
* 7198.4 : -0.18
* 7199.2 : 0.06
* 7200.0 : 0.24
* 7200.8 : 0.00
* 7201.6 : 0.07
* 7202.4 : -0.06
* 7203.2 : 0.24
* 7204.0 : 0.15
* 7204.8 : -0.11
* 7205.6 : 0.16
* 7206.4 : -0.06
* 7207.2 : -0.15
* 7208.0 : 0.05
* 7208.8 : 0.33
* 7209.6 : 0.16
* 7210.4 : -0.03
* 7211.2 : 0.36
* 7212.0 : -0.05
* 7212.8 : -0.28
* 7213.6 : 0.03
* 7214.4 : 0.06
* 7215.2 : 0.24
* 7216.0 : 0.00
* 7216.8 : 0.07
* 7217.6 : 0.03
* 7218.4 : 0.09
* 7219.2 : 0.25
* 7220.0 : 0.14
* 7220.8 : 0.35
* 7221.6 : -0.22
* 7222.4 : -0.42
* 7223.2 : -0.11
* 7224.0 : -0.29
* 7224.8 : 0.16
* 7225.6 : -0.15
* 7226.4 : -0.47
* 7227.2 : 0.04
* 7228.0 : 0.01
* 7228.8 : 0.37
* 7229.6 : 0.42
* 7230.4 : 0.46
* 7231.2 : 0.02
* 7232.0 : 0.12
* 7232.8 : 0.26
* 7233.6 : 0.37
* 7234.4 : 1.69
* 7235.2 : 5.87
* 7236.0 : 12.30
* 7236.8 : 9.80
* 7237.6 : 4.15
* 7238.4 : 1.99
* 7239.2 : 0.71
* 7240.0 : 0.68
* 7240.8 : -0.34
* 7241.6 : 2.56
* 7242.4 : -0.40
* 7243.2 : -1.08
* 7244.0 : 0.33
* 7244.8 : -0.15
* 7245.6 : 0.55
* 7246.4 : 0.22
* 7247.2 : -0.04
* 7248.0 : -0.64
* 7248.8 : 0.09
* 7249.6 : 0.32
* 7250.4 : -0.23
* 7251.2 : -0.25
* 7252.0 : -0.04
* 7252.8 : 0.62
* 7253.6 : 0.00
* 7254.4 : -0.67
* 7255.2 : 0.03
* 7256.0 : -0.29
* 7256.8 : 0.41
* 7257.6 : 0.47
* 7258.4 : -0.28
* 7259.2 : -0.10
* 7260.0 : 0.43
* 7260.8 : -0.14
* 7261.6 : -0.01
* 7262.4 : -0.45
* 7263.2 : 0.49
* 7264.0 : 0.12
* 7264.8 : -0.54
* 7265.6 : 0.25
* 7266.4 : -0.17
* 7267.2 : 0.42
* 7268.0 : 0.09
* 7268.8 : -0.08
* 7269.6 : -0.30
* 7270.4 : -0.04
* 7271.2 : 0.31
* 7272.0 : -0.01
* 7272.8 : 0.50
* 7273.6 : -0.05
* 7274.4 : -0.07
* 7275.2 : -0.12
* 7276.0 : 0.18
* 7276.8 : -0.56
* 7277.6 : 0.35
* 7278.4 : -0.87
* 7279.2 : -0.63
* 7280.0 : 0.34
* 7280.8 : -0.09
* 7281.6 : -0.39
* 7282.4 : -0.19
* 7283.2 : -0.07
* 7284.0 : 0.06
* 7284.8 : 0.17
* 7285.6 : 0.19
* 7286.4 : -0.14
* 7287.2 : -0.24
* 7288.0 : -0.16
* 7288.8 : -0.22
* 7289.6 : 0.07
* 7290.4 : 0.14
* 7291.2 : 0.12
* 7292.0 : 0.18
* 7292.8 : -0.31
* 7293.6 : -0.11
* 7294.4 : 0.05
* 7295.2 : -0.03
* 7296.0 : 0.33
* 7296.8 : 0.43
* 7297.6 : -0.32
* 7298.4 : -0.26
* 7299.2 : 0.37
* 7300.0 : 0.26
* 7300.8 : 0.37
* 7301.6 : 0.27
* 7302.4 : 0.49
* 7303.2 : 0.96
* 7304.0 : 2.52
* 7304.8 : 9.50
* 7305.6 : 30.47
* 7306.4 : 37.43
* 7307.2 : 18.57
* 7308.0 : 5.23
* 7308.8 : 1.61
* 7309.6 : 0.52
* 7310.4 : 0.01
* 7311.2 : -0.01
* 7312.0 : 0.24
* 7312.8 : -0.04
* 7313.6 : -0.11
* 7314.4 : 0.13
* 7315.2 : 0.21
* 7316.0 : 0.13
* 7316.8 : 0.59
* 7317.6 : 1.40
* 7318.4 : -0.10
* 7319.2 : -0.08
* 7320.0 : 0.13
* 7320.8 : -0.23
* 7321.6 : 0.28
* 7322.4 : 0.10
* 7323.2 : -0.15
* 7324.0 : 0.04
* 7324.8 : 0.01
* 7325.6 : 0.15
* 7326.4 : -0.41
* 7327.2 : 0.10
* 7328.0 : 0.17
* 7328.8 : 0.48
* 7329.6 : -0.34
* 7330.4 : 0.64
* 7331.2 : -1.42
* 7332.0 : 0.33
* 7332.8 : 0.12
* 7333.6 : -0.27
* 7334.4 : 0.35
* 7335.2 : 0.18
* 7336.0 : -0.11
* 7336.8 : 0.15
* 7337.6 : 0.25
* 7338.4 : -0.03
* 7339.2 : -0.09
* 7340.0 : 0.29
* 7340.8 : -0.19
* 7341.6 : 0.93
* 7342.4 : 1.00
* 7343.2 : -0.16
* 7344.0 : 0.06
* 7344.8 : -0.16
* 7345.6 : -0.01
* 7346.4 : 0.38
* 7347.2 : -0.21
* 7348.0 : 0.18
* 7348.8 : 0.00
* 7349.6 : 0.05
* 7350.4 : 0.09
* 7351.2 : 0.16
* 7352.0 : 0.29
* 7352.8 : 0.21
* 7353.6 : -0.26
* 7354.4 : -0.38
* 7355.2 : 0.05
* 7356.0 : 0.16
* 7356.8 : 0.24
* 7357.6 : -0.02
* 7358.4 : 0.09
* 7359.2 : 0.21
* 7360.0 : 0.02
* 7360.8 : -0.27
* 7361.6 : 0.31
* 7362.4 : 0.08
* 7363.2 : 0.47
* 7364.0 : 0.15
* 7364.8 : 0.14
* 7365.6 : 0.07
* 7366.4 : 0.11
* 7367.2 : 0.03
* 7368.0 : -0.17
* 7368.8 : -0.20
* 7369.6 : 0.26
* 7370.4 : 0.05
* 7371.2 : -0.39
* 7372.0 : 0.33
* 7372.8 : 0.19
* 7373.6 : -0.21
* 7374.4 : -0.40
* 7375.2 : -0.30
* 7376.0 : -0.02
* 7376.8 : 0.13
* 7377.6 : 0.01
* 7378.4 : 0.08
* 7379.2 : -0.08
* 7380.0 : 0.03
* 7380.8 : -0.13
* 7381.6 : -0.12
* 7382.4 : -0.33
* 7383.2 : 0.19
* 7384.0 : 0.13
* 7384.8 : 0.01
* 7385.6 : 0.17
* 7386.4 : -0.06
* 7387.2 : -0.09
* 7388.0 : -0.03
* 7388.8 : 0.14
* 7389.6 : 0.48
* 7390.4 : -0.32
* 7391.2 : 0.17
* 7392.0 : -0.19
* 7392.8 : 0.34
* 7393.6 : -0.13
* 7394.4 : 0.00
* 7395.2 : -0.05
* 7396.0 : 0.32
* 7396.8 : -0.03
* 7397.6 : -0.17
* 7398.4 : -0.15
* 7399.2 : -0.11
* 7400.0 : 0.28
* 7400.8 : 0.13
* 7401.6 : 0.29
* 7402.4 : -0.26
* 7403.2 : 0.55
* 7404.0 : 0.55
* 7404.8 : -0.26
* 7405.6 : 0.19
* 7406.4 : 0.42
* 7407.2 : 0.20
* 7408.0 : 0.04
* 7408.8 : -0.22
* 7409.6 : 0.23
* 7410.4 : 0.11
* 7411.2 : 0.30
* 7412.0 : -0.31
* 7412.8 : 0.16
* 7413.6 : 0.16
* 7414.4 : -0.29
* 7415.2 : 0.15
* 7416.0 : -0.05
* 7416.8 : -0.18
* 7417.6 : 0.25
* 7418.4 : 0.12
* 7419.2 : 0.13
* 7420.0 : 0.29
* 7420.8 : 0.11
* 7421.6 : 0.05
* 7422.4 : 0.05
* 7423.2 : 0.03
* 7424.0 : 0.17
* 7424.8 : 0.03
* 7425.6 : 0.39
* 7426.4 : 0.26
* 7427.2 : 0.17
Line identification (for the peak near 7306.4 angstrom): [O III]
